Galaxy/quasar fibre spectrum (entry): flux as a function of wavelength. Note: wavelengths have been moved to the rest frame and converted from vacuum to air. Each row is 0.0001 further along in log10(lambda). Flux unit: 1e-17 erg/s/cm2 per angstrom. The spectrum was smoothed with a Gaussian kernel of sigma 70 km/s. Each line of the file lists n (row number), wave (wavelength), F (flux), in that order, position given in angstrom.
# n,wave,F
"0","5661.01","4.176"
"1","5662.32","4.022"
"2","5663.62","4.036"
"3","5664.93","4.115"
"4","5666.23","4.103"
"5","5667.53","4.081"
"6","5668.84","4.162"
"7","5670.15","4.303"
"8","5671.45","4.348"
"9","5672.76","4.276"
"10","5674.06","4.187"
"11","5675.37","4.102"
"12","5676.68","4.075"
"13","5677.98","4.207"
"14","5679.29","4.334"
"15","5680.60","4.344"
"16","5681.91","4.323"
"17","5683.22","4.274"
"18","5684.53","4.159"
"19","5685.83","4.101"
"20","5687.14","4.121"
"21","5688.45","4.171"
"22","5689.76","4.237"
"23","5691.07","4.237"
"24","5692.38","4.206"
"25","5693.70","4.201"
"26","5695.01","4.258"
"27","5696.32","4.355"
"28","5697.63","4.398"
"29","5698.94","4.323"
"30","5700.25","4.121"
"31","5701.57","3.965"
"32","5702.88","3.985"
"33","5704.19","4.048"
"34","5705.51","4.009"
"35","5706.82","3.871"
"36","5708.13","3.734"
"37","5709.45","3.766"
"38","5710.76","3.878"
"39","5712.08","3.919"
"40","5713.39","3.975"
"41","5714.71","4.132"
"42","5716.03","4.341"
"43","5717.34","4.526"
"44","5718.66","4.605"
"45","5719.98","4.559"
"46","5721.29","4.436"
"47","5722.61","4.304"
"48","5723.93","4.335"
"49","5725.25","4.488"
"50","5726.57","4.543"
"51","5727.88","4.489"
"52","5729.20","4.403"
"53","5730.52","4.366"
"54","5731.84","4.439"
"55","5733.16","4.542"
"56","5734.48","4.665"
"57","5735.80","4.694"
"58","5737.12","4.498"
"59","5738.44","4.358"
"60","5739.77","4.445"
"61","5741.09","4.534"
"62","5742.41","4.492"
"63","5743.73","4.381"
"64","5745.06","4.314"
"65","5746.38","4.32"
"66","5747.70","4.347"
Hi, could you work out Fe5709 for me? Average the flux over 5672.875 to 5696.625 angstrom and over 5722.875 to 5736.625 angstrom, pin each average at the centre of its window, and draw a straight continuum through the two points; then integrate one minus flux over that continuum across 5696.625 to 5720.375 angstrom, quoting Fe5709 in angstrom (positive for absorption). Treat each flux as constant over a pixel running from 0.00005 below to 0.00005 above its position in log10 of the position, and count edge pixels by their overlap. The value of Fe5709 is 1.3 angstrom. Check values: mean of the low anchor 4.22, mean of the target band 4.12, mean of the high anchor 4.49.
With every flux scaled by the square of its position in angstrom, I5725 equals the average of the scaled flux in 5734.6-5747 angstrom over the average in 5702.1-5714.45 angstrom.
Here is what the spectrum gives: 1.15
